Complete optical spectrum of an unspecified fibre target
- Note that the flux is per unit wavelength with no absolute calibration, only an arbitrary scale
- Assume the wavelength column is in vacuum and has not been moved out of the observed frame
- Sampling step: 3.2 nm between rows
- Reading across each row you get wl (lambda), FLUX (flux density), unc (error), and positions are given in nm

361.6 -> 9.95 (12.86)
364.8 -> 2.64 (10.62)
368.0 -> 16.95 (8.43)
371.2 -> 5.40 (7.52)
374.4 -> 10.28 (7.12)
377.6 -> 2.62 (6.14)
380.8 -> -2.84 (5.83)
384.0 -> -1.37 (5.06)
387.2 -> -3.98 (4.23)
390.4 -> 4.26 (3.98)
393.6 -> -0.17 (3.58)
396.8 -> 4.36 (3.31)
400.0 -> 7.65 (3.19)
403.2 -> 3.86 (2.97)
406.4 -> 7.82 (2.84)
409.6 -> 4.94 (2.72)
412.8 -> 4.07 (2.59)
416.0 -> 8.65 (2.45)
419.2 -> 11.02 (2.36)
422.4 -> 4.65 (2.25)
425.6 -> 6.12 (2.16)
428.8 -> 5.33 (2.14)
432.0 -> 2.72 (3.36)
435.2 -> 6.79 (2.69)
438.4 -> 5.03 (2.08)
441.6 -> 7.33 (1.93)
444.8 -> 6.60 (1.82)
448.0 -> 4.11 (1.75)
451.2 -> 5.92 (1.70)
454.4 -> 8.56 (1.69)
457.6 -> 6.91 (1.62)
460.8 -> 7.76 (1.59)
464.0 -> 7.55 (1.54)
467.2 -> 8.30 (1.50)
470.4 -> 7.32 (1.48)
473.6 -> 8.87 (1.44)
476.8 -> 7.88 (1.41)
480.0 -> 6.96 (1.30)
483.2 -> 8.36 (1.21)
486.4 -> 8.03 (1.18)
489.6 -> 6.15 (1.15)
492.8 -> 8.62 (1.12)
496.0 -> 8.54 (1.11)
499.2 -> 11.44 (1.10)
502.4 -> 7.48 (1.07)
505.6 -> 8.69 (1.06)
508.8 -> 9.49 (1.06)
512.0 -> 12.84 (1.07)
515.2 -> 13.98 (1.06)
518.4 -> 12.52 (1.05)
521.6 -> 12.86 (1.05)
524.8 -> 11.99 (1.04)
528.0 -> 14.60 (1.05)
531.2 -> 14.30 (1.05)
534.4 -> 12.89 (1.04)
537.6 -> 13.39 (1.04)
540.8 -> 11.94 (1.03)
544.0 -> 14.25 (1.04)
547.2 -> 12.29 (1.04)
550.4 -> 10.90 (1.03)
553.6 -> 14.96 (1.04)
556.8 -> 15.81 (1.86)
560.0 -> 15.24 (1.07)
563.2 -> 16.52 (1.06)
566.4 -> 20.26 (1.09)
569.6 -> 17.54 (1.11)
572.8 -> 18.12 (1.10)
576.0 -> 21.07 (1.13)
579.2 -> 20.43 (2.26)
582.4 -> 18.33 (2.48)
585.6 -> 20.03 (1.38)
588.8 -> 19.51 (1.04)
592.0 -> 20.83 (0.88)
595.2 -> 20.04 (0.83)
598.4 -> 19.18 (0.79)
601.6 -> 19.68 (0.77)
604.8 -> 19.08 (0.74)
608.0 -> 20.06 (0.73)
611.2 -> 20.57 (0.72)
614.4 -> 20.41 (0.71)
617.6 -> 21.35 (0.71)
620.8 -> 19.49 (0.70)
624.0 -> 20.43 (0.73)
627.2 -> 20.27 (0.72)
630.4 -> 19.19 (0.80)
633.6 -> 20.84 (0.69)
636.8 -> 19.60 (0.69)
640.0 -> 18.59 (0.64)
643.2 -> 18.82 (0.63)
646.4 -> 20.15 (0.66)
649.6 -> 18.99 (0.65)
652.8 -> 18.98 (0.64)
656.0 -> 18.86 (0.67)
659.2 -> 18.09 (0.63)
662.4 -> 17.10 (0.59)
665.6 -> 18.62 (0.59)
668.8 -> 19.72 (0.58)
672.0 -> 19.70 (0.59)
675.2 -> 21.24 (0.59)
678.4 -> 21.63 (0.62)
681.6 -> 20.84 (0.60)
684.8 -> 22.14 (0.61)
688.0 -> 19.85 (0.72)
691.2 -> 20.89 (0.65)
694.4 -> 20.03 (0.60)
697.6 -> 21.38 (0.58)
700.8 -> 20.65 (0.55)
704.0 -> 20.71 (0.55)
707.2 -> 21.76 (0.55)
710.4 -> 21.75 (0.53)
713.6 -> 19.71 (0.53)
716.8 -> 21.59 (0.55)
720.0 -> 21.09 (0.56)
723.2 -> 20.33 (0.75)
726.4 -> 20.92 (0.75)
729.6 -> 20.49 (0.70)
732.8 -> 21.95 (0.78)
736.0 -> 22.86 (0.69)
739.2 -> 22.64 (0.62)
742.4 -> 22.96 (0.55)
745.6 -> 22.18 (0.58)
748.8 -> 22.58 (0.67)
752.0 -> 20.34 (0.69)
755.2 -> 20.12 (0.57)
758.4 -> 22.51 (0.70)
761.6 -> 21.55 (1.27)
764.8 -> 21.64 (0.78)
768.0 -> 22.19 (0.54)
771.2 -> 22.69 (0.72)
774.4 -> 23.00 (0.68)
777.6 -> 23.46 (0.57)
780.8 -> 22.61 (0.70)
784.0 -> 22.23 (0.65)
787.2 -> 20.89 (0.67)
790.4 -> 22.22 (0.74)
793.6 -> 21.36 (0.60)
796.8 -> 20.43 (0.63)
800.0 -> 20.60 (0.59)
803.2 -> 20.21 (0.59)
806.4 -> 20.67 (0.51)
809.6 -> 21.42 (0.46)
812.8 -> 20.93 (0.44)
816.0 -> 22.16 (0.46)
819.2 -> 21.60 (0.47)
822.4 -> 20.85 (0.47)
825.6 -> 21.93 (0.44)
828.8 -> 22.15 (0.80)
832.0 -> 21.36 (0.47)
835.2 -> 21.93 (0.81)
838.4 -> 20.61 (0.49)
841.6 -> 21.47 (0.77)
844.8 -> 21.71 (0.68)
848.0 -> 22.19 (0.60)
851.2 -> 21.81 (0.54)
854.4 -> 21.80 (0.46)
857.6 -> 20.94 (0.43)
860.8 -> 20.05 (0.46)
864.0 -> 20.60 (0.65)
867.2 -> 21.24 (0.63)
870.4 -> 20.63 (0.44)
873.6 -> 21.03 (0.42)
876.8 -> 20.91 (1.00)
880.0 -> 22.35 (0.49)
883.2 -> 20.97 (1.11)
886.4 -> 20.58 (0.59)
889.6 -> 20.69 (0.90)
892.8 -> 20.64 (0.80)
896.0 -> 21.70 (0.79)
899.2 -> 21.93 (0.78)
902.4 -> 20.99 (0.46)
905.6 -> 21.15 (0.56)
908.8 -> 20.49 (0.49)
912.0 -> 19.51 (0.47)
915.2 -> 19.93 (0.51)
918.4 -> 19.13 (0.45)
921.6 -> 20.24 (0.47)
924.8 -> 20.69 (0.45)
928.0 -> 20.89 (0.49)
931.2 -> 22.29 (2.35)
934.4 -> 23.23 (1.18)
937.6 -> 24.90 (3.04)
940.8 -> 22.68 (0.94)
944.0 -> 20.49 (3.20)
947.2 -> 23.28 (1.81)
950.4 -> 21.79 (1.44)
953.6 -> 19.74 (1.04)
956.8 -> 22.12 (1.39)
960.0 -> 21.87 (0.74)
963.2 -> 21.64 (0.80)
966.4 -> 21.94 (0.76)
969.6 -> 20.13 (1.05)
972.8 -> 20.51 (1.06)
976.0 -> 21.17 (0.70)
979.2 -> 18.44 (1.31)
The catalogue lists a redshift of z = 0.28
